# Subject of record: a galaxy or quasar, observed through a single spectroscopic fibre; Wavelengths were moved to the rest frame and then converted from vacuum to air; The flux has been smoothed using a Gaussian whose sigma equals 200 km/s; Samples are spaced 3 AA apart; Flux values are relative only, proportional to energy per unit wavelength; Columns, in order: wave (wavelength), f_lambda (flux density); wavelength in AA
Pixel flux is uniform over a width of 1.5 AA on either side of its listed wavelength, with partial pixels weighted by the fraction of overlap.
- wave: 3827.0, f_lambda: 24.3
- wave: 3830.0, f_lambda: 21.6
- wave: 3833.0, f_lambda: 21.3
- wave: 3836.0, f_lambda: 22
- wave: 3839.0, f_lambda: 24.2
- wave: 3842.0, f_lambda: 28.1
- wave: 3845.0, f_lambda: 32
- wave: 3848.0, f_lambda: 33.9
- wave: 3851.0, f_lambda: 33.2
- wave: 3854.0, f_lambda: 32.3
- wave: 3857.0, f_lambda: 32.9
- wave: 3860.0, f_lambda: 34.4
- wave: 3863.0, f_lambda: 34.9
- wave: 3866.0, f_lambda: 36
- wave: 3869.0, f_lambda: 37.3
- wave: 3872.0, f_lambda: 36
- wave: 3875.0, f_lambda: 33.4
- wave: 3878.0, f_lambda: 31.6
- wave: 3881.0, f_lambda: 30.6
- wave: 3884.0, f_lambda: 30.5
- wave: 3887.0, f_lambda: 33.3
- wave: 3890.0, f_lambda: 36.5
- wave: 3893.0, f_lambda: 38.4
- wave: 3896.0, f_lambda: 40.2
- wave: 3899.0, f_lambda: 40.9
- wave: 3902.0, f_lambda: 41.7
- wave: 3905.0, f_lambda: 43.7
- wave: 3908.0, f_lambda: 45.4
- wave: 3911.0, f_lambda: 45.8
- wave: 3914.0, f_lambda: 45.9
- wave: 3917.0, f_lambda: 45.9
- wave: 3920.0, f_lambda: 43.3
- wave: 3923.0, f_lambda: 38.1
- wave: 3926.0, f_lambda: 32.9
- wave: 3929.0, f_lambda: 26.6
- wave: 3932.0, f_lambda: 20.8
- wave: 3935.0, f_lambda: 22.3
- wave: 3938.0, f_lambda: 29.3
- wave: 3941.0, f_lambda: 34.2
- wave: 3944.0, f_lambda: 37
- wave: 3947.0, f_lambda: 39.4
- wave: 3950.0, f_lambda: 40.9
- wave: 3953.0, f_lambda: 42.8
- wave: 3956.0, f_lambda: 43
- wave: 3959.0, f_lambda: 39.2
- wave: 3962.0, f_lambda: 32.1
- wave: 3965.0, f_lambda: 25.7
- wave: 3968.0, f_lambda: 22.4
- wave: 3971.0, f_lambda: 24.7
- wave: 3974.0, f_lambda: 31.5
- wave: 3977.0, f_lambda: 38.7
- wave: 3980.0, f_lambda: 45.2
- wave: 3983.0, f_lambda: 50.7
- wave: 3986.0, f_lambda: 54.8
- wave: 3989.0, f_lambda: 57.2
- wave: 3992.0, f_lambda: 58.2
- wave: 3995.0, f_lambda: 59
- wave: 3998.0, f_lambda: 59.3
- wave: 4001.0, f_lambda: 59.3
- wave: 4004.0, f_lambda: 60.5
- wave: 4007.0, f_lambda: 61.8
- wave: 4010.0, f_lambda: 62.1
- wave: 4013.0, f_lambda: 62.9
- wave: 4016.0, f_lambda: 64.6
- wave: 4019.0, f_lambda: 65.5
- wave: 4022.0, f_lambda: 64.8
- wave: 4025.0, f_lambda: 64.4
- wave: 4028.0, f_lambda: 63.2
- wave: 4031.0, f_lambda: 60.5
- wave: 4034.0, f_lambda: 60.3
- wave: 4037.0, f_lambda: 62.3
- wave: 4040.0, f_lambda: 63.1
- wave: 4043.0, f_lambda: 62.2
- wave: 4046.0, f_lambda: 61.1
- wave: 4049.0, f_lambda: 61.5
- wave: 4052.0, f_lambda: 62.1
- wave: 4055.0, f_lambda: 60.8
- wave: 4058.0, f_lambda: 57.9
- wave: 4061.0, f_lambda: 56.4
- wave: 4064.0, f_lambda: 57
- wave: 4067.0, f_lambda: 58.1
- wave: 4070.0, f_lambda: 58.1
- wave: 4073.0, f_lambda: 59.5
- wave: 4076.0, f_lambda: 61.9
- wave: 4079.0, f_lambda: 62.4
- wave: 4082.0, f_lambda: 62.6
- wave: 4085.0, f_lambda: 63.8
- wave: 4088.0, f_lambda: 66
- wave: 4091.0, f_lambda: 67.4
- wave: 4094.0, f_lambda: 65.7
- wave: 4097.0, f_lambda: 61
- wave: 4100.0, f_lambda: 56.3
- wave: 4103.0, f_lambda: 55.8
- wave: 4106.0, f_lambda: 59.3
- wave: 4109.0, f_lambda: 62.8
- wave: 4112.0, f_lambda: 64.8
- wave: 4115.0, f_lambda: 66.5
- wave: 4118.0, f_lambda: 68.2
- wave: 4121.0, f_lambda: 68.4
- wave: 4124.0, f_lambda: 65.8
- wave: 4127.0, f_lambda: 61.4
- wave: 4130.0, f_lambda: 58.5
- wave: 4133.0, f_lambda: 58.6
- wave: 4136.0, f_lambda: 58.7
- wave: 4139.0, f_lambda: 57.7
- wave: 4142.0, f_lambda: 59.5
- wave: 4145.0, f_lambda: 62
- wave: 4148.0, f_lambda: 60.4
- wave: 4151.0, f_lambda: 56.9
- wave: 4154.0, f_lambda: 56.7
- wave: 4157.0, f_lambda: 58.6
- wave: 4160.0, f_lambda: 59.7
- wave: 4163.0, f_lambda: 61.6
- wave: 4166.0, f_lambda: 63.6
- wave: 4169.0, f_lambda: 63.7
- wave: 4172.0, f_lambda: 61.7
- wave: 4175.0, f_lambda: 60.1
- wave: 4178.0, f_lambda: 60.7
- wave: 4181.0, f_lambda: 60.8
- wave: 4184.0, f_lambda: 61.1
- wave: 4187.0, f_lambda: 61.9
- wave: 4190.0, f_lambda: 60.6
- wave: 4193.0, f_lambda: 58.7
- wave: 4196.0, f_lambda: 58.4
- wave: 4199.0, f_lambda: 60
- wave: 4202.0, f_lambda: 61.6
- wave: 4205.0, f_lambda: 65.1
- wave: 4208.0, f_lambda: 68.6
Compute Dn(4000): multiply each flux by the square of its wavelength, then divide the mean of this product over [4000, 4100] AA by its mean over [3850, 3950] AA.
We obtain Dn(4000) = 1.9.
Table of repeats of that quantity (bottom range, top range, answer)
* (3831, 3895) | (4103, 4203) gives 2.20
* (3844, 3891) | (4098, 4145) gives 2.07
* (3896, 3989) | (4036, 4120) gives 1.74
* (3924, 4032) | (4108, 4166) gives 1.44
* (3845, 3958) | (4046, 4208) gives 1.88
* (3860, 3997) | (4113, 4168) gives 1.78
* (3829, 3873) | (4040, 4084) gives 2.18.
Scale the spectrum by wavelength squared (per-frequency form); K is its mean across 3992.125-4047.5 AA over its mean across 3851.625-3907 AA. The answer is 1.9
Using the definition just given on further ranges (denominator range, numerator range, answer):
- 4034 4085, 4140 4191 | 1.05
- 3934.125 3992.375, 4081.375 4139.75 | 1.76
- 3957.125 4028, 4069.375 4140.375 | 1.29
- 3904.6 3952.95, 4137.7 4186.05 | 1.83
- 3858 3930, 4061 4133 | 1.82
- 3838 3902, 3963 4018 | 1.56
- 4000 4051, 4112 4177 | 1.04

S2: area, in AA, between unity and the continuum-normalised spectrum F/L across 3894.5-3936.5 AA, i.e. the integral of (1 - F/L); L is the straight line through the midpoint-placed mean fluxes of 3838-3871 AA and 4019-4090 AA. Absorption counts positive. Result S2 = 3.2 AA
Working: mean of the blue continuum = 32.8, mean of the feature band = 38.1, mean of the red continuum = 61.4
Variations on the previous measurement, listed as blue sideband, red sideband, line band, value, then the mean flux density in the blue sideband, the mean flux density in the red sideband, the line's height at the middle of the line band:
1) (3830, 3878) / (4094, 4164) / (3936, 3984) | 7.7 AA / 31.2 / 60.9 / 42.6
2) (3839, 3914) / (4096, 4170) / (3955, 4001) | 2.8 AA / 35.9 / 61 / 45.9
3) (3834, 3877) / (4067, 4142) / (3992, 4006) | -2.9 AA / 32.1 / 62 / 49.3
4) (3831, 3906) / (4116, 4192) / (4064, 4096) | -4.9 AA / 33.4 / 61.1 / 53.9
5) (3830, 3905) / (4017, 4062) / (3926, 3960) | 8.9 AA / 33.1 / 61.8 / 45.7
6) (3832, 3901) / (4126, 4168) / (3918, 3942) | 4.7 AA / 32.9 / 59.6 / 39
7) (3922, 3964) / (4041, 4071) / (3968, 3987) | 1.4 AA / 34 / 59.6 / 41.8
